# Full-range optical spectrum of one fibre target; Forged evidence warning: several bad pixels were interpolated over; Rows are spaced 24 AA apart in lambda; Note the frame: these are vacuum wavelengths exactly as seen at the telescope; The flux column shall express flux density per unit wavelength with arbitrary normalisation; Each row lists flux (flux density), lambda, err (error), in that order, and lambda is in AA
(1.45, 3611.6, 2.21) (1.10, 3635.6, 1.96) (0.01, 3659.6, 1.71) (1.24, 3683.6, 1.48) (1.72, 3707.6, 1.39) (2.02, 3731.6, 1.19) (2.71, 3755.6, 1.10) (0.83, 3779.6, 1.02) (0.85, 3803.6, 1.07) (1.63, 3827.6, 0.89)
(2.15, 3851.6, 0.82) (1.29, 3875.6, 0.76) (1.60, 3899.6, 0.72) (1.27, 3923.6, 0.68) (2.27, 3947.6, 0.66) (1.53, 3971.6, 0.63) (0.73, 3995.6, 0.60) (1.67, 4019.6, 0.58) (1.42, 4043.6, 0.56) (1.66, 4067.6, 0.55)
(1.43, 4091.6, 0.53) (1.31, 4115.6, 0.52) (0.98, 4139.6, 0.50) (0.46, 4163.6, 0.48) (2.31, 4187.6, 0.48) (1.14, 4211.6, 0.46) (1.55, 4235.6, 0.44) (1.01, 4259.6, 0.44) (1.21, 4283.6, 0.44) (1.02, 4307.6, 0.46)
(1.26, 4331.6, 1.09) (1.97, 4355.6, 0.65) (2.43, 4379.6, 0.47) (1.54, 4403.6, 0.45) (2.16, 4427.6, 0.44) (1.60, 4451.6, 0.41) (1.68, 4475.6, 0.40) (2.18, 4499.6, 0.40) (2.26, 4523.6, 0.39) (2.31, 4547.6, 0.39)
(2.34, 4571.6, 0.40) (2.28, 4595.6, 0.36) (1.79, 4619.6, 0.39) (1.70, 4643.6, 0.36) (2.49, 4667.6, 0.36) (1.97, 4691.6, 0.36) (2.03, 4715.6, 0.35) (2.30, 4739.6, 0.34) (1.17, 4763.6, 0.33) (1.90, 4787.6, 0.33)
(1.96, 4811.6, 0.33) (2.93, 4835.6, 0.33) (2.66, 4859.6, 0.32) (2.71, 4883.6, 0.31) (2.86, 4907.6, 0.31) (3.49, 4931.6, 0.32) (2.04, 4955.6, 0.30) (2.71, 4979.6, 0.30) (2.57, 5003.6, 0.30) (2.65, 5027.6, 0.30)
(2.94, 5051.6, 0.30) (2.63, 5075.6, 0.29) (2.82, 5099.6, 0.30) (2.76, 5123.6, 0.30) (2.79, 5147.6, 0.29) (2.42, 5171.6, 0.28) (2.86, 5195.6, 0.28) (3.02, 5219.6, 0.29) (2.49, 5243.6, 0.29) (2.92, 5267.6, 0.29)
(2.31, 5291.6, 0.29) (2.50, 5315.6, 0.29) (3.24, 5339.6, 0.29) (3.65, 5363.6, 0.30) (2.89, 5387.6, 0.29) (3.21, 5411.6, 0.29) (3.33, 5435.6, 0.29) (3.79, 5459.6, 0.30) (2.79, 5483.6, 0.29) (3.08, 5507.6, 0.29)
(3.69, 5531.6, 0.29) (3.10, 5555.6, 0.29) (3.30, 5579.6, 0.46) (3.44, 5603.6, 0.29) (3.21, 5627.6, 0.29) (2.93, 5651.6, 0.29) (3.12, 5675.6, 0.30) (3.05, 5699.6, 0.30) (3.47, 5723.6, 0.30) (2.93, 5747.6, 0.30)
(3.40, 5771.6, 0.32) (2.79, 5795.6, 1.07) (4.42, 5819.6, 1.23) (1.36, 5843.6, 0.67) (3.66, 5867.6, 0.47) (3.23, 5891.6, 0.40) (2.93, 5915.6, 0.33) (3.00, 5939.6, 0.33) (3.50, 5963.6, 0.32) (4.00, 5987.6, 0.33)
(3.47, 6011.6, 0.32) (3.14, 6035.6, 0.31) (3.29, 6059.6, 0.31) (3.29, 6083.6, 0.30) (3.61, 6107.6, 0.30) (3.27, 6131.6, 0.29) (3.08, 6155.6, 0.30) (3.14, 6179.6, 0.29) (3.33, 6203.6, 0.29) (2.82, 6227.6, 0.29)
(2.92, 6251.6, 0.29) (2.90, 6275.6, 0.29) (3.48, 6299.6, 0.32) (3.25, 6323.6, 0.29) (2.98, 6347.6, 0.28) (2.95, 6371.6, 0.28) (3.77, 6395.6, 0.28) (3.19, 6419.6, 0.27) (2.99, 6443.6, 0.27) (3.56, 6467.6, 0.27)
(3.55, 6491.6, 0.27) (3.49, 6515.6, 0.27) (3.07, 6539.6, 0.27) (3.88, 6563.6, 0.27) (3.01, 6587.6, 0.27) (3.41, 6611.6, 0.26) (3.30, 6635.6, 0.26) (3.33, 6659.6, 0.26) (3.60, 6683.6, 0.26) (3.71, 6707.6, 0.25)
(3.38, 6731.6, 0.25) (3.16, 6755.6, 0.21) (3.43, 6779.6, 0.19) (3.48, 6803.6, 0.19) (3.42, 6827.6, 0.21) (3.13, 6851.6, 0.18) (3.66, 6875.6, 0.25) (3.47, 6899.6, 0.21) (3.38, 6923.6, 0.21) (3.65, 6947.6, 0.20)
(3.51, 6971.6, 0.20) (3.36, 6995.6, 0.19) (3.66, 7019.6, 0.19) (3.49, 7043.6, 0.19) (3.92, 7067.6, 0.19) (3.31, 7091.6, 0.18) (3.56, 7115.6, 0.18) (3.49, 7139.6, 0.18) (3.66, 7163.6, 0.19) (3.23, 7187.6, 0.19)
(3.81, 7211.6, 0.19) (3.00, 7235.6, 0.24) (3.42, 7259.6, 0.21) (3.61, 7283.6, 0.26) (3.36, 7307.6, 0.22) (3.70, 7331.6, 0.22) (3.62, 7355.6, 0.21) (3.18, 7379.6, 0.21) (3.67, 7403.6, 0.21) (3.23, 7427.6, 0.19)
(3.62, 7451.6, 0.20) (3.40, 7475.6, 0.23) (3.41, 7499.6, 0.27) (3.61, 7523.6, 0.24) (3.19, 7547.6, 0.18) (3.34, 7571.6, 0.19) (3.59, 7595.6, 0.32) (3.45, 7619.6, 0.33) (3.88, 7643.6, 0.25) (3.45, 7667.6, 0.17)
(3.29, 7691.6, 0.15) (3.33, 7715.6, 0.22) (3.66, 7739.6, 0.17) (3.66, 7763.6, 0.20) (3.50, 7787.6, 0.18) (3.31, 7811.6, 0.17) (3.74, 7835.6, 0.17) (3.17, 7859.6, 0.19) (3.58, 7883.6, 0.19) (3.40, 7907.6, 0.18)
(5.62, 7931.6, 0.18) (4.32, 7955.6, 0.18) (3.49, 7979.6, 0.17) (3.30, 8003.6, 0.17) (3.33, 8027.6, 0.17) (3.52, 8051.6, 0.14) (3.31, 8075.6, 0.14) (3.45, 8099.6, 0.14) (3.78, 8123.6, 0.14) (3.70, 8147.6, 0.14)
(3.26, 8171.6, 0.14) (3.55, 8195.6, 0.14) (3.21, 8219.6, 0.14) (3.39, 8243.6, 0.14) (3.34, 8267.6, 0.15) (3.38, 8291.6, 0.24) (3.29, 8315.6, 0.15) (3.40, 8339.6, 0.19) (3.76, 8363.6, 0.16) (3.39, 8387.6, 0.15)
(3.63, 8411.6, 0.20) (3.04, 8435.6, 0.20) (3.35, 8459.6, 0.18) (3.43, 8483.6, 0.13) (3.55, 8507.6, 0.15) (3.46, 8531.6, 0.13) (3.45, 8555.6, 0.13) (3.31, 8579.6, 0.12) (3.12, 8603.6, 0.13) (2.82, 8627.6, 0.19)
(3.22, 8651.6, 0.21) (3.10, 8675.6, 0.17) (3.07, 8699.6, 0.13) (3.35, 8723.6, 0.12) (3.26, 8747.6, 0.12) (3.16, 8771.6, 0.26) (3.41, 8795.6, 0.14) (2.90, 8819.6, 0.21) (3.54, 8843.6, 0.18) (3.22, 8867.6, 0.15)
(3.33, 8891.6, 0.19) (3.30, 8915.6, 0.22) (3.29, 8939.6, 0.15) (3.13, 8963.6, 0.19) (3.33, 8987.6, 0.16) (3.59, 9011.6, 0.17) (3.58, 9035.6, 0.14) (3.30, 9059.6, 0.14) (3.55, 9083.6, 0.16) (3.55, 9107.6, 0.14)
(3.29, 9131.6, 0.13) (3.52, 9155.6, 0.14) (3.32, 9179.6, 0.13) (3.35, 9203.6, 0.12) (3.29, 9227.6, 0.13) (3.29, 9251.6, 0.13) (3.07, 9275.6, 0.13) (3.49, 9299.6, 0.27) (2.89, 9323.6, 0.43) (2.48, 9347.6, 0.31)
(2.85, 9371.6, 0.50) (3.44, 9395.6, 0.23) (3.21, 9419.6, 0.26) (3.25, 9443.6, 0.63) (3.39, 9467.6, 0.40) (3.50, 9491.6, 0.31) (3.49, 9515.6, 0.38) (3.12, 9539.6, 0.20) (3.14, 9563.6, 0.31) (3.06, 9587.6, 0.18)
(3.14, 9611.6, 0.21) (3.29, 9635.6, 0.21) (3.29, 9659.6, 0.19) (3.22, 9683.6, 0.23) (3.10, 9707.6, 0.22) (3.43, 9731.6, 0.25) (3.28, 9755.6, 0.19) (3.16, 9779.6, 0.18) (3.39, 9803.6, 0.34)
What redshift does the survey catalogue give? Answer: 0.209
